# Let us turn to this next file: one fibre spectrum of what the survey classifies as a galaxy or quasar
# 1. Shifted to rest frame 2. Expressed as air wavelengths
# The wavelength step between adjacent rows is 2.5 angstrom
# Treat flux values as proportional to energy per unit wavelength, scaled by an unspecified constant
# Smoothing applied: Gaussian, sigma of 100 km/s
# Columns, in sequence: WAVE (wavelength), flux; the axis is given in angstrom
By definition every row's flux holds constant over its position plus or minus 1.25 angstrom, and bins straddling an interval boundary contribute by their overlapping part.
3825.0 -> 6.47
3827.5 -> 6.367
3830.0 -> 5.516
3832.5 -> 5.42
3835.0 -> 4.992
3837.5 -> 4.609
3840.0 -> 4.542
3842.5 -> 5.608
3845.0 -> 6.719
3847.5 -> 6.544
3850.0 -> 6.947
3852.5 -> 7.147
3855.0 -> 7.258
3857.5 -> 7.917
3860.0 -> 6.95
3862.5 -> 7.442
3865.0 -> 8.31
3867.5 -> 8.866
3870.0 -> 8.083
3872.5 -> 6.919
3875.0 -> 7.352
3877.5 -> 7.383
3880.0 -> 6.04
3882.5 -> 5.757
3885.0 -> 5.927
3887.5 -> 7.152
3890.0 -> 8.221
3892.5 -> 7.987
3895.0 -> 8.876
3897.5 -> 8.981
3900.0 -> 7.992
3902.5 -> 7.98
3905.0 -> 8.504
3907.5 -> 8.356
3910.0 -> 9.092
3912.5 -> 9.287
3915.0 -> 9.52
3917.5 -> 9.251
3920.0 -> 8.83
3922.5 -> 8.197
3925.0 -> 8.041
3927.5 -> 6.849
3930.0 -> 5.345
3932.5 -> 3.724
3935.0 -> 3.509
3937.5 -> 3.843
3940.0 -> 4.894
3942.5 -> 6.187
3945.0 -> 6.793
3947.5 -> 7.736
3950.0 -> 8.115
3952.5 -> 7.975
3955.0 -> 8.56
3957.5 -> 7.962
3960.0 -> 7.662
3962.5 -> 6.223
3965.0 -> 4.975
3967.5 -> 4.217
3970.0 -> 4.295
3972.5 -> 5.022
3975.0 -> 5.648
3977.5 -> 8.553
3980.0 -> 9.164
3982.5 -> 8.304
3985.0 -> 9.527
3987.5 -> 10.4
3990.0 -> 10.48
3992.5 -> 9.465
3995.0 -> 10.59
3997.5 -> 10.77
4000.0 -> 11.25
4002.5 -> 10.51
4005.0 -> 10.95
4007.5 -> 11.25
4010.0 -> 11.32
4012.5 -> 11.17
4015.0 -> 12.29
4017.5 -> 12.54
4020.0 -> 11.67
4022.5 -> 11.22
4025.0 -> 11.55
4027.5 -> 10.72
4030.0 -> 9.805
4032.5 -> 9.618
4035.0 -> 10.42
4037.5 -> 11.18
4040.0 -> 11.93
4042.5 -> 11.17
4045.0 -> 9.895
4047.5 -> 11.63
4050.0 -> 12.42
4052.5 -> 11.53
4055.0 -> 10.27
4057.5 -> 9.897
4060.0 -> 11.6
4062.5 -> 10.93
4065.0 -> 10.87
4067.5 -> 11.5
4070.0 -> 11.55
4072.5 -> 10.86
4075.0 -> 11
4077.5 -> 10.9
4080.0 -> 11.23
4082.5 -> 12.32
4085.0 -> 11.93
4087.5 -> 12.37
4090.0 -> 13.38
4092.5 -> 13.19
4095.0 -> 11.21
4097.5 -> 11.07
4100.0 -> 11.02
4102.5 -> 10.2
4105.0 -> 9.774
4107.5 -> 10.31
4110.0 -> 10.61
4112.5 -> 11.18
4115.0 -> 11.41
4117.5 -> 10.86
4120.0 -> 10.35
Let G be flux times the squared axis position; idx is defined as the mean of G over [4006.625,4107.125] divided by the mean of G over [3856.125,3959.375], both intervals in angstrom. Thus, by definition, 1.6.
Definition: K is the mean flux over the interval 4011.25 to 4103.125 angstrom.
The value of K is 11.3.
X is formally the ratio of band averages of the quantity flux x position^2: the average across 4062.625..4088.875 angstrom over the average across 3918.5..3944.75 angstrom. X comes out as 2.0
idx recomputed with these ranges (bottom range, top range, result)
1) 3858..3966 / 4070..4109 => 1.69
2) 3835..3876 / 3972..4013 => 1.51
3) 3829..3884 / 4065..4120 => 1.91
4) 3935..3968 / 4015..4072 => 1.79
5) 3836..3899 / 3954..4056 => 1.47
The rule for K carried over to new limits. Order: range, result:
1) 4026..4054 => 10.9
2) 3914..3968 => 6.77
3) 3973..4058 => 10.5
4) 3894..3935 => 7.91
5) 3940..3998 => 7.67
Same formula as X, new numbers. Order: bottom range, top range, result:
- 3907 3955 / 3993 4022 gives 1.64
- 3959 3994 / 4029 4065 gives 1.51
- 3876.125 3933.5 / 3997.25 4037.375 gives 1.52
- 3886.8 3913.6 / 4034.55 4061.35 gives 1.42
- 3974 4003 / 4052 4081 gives 1.19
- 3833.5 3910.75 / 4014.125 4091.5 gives 1.71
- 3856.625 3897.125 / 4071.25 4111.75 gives 1.69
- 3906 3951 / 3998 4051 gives 1.65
